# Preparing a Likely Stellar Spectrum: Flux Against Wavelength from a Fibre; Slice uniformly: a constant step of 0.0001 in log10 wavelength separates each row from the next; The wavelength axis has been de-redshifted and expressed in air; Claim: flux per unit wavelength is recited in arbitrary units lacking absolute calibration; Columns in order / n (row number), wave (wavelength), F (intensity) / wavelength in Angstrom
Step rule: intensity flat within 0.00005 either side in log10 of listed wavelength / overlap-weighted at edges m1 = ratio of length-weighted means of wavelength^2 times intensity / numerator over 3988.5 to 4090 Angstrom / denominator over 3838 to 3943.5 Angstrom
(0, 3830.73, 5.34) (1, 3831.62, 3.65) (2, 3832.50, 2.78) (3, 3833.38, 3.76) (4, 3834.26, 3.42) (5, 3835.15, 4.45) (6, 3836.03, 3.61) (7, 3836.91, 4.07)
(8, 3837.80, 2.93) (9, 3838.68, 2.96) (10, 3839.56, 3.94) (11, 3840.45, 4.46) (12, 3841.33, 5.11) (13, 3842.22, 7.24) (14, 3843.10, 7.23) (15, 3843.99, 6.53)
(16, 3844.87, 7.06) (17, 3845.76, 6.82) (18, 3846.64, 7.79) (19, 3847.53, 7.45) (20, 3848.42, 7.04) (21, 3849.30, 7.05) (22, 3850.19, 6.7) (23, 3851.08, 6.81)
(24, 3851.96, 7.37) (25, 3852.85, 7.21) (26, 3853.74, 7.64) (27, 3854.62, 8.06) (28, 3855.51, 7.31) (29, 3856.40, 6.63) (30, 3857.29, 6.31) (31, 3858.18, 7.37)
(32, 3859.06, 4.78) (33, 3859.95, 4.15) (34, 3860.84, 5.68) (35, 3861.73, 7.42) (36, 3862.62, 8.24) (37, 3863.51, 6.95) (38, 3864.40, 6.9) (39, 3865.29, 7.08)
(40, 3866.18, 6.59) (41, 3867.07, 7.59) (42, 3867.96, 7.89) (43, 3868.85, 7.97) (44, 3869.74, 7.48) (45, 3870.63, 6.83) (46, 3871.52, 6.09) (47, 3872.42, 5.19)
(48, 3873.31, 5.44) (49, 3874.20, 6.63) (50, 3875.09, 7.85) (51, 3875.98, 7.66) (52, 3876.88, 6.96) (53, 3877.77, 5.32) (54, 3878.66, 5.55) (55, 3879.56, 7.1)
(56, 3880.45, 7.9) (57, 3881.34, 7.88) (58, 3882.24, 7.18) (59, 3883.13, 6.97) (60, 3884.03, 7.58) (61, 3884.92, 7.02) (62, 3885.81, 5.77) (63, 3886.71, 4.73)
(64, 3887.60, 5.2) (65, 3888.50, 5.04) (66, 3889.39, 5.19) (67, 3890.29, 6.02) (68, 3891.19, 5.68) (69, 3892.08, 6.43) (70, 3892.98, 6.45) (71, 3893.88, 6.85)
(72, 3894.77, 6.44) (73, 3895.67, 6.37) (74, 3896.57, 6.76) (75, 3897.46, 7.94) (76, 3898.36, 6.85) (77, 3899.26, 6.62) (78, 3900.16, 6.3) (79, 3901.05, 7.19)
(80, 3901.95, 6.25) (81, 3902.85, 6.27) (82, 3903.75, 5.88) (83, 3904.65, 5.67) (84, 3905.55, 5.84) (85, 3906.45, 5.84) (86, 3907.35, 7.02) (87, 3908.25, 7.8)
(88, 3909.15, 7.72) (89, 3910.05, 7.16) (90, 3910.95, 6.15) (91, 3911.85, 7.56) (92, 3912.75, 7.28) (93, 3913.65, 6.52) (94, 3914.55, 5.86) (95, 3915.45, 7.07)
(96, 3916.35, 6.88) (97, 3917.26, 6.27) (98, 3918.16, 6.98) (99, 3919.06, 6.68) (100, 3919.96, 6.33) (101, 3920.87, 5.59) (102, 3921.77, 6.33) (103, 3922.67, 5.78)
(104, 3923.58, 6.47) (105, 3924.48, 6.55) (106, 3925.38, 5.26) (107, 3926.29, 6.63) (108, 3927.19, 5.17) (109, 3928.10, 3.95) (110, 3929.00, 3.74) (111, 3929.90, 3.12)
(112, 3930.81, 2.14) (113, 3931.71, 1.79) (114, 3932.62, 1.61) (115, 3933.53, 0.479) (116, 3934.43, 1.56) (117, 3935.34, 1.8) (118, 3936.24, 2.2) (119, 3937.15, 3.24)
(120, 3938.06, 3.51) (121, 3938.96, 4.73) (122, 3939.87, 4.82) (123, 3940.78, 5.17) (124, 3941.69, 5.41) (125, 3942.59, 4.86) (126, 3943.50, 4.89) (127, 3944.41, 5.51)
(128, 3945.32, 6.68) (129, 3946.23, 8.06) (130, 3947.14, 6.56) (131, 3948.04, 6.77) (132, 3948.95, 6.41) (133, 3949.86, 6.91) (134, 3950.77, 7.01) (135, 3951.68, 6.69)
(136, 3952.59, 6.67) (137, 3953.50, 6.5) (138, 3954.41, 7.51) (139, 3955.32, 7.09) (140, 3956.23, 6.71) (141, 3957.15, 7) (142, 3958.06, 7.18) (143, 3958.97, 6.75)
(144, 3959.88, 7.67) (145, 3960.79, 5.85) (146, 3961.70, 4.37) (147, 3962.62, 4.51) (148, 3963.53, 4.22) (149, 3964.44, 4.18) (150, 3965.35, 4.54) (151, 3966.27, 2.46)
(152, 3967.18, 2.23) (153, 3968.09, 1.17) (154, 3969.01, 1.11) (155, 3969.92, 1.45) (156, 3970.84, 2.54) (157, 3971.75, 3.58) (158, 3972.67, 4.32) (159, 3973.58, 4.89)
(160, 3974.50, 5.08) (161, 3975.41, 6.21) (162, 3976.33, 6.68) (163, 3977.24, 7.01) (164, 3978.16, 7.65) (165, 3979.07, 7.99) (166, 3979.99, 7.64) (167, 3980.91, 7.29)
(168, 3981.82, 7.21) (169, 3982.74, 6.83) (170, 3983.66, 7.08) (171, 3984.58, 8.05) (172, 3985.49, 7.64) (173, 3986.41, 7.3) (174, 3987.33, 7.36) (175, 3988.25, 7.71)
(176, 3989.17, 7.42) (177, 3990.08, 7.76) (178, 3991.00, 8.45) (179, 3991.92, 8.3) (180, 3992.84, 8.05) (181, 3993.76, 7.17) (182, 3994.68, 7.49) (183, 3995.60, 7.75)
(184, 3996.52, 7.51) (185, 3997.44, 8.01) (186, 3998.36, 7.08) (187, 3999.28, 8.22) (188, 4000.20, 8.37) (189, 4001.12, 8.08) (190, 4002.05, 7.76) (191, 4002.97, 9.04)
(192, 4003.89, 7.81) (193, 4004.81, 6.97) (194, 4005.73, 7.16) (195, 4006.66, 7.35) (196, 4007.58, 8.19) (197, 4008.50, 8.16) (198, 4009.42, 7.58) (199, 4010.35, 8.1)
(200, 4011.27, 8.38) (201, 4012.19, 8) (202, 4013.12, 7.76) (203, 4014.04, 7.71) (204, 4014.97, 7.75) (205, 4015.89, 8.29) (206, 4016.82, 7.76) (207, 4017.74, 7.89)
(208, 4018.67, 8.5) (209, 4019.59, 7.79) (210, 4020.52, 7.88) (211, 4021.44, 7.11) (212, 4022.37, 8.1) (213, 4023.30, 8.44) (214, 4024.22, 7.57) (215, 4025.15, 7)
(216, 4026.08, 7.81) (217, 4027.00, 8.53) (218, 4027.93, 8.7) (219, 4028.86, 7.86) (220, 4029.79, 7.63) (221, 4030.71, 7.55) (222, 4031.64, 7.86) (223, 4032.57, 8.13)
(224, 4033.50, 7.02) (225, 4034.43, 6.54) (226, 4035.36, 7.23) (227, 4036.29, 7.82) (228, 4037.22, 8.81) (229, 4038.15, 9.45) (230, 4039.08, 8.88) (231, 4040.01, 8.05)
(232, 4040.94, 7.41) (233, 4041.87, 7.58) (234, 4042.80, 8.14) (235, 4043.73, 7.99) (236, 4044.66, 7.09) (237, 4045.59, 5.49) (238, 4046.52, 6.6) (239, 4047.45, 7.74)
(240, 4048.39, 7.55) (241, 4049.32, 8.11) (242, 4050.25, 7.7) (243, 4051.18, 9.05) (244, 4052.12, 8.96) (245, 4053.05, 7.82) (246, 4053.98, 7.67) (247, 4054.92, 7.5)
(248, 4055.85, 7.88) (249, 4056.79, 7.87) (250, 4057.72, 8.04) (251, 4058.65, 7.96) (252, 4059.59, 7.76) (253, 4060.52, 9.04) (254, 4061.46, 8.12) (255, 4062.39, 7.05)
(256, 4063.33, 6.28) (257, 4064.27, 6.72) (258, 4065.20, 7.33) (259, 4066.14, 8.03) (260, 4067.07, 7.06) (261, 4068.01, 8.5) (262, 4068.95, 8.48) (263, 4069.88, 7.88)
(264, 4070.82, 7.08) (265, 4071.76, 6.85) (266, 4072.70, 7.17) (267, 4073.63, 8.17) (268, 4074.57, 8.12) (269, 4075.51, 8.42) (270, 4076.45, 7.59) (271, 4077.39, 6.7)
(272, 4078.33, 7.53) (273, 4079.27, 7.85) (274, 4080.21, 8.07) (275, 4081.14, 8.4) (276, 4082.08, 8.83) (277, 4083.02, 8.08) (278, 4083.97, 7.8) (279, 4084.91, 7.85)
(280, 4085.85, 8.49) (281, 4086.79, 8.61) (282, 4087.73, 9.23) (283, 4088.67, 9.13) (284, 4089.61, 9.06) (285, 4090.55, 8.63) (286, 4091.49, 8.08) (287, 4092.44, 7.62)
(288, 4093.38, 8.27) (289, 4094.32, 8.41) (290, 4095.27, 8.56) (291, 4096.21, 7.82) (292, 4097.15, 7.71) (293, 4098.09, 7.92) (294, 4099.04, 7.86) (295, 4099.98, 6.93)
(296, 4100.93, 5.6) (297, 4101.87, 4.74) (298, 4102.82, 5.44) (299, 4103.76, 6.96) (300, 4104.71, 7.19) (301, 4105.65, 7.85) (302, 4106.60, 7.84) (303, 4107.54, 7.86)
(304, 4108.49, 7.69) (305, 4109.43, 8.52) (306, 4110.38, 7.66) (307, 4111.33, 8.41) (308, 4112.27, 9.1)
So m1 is 1.41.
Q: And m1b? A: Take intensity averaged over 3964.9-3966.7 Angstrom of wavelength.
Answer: 3.5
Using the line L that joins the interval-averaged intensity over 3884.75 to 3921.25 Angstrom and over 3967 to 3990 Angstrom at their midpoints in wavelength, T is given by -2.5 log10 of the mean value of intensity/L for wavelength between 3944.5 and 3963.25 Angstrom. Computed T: -0.100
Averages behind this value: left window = 6.42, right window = 5.82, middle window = 6.6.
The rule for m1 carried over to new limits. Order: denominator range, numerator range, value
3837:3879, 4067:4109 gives 1.34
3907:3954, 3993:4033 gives 1.50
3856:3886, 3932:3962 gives 0.83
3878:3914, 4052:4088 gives 1.31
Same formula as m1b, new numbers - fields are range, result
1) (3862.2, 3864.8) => 7.36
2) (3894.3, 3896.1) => 6.43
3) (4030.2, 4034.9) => 7.42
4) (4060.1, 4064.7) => 7.42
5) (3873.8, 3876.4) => 7.4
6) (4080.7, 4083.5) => 8.41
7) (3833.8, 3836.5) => 3.83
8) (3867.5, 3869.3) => 7.94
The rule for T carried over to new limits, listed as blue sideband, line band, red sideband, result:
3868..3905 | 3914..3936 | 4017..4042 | 0.40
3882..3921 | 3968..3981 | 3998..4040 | 0.42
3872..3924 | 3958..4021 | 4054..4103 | 0.07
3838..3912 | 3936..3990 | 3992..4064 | 0.26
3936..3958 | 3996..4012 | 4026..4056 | -0.12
